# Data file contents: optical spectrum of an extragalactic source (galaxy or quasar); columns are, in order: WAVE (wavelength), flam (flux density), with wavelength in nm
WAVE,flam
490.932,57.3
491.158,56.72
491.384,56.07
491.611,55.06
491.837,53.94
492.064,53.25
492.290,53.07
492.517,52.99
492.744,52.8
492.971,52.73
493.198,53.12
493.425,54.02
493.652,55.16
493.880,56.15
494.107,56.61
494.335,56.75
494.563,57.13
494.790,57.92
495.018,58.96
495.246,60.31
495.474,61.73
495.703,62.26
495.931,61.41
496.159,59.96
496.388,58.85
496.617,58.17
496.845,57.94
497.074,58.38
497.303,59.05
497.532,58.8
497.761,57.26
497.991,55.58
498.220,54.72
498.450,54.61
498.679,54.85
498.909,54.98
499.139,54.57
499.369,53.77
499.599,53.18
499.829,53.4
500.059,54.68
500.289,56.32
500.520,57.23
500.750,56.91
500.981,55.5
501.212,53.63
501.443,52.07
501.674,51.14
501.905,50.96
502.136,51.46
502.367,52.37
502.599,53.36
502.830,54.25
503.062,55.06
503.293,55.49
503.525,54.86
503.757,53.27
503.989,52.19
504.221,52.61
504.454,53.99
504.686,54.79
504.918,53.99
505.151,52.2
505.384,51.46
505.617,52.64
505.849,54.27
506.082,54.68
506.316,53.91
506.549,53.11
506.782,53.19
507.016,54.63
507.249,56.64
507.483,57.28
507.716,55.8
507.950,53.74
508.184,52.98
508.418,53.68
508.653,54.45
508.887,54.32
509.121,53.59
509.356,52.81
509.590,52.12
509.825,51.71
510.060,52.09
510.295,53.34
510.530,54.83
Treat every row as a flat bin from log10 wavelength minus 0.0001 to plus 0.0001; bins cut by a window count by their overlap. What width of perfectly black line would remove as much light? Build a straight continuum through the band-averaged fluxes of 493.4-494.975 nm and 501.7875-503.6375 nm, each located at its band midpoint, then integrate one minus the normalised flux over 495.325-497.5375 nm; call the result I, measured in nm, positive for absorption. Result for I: -0.16 nm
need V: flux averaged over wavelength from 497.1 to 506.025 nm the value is 54.3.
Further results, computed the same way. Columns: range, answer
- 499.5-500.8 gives 55.3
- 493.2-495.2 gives 56.5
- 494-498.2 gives 58.6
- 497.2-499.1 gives 56.1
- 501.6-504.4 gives 53.1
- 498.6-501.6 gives 54.6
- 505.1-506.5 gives 53.2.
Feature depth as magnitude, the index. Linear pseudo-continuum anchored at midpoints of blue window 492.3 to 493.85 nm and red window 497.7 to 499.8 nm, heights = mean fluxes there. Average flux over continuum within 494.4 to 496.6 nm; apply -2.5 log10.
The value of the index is -0.108 mag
